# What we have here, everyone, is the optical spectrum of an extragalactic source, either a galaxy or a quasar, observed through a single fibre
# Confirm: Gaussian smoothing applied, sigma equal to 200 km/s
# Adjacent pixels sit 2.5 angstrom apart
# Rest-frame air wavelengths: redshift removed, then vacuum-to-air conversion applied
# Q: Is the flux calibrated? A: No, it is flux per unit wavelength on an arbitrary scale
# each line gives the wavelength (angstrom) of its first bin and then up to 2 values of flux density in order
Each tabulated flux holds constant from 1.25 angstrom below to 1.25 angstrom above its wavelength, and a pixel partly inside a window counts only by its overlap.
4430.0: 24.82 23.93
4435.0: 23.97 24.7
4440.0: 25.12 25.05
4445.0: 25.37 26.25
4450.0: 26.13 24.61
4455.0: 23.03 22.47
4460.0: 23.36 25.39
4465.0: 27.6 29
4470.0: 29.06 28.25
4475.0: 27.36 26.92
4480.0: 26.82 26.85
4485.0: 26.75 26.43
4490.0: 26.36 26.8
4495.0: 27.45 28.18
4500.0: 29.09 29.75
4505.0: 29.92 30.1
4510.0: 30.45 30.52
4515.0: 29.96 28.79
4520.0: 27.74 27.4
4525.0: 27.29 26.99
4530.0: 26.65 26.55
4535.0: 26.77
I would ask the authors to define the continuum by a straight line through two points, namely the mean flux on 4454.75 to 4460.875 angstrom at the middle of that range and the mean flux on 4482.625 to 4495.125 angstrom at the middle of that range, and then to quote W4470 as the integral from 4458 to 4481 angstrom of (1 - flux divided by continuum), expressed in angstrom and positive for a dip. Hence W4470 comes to -2.5 angstrom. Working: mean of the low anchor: 22.9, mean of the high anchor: 26.7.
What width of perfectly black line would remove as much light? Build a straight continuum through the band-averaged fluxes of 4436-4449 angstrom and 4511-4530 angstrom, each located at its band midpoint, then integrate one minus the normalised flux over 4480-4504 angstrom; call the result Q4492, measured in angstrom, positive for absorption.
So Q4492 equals -0.3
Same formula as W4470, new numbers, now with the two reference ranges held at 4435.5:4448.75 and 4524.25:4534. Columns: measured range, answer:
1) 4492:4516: -2.6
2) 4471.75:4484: -0.6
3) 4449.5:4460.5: 0.7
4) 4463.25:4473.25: -1.0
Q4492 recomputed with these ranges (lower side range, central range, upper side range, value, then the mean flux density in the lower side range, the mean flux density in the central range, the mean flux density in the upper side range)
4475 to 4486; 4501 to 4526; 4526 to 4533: -2.2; 26.9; 29.2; 26.8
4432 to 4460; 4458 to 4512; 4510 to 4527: -1.8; 24.6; 27.7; 28.7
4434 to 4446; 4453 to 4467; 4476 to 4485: 0.7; 24.8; 24.6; 26.9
